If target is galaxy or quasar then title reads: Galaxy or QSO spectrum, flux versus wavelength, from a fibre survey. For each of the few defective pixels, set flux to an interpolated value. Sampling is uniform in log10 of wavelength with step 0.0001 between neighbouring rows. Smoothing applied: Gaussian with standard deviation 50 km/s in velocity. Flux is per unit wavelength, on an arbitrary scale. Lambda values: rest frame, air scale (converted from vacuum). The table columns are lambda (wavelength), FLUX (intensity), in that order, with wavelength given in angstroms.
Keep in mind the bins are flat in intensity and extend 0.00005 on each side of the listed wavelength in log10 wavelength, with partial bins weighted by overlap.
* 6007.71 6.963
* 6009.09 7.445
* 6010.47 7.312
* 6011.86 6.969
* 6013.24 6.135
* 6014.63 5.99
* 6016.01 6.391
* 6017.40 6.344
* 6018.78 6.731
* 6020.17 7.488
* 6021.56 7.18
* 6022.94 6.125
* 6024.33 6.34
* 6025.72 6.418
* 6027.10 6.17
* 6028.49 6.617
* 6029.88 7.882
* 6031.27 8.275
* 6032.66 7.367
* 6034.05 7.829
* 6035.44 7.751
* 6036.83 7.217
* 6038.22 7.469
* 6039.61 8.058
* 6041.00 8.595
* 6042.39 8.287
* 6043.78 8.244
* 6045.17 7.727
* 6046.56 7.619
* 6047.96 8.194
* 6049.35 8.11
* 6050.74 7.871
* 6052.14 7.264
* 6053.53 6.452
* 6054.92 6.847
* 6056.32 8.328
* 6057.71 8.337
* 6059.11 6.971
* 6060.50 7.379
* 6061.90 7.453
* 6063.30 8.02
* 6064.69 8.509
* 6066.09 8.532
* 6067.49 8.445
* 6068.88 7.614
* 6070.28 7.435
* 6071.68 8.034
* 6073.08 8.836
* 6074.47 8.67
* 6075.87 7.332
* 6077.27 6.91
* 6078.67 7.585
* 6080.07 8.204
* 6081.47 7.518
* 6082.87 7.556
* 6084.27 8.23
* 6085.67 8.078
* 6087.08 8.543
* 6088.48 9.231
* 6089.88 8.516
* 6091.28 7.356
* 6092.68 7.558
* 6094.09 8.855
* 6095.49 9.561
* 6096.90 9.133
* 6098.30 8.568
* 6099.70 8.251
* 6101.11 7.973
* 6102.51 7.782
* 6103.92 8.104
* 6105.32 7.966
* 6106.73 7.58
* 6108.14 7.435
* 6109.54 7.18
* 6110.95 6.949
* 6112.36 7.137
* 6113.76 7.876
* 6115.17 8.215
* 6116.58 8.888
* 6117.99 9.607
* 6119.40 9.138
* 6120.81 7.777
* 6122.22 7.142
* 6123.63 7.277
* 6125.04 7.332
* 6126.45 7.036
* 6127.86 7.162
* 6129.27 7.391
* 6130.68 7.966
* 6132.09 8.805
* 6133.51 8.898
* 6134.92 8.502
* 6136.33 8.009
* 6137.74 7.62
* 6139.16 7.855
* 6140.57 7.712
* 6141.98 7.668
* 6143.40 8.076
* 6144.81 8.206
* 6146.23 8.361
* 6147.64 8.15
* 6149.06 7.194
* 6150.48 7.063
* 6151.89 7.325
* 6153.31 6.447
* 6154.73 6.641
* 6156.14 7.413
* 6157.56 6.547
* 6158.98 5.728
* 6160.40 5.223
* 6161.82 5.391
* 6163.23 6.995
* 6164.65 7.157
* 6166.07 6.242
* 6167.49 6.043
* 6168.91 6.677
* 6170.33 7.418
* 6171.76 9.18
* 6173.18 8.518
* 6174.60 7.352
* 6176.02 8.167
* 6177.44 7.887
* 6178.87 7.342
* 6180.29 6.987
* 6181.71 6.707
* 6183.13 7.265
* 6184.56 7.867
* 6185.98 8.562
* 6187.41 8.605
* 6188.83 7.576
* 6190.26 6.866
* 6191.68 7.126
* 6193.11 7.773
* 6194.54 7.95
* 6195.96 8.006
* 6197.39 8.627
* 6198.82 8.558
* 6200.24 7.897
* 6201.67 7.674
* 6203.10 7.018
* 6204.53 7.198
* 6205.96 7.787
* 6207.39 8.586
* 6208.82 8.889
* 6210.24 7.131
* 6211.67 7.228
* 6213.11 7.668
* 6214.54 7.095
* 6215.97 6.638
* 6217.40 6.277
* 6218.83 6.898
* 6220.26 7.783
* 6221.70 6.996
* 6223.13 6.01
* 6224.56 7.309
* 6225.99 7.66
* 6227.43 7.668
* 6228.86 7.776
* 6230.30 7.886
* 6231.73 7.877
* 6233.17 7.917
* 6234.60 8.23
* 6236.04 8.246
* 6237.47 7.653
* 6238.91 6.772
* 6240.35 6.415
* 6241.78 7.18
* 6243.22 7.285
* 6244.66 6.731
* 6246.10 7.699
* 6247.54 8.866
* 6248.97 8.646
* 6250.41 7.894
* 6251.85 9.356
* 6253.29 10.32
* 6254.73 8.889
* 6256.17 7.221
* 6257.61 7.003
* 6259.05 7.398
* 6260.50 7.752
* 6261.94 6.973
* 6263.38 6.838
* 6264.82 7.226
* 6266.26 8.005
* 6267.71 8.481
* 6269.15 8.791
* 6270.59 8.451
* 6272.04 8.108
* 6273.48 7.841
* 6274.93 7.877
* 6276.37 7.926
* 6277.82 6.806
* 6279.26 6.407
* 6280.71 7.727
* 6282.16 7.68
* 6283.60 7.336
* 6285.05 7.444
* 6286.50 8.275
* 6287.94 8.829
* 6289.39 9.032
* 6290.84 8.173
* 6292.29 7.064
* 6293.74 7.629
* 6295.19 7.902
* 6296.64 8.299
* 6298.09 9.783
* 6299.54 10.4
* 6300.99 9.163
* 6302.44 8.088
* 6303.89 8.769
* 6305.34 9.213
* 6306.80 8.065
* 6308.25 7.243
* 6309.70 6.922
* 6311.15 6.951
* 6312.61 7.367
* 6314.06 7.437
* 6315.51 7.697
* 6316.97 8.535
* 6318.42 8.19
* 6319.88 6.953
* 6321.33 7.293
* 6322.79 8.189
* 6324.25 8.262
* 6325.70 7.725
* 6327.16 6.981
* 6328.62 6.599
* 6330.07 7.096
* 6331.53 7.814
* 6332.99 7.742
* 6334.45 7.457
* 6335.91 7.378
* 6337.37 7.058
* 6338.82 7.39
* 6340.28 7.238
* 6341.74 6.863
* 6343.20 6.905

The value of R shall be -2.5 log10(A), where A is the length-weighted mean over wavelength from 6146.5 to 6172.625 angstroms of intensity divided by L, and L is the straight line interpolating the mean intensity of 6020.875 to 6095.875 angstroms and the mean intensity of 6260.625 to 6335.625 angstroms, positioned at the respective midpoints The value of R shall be 0.14 mag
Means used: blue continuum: 7.76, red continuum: 7.86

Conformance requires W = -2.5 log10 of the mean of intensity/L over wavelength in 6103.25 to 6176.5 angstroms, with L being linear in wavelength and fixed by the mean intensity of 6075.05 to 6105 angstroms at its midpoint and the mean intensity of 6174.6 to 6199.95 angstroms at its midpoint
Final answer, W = 0.06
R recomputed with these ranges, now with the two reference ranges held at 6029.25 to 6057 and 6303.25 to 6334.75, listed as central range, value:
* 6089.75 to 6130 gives -0.029 mag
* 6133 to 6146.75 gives -0.048 mag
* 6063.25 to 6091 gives -0.045 mag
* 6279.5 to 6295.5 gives -0.028 mag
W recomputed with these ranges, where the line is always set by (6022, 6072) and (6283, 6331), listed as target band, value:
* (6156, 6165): 0.23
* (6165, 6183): 0.06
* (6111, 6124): -0.05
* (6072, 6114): -0.05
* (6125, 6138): -0.03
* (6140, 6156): 0.03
